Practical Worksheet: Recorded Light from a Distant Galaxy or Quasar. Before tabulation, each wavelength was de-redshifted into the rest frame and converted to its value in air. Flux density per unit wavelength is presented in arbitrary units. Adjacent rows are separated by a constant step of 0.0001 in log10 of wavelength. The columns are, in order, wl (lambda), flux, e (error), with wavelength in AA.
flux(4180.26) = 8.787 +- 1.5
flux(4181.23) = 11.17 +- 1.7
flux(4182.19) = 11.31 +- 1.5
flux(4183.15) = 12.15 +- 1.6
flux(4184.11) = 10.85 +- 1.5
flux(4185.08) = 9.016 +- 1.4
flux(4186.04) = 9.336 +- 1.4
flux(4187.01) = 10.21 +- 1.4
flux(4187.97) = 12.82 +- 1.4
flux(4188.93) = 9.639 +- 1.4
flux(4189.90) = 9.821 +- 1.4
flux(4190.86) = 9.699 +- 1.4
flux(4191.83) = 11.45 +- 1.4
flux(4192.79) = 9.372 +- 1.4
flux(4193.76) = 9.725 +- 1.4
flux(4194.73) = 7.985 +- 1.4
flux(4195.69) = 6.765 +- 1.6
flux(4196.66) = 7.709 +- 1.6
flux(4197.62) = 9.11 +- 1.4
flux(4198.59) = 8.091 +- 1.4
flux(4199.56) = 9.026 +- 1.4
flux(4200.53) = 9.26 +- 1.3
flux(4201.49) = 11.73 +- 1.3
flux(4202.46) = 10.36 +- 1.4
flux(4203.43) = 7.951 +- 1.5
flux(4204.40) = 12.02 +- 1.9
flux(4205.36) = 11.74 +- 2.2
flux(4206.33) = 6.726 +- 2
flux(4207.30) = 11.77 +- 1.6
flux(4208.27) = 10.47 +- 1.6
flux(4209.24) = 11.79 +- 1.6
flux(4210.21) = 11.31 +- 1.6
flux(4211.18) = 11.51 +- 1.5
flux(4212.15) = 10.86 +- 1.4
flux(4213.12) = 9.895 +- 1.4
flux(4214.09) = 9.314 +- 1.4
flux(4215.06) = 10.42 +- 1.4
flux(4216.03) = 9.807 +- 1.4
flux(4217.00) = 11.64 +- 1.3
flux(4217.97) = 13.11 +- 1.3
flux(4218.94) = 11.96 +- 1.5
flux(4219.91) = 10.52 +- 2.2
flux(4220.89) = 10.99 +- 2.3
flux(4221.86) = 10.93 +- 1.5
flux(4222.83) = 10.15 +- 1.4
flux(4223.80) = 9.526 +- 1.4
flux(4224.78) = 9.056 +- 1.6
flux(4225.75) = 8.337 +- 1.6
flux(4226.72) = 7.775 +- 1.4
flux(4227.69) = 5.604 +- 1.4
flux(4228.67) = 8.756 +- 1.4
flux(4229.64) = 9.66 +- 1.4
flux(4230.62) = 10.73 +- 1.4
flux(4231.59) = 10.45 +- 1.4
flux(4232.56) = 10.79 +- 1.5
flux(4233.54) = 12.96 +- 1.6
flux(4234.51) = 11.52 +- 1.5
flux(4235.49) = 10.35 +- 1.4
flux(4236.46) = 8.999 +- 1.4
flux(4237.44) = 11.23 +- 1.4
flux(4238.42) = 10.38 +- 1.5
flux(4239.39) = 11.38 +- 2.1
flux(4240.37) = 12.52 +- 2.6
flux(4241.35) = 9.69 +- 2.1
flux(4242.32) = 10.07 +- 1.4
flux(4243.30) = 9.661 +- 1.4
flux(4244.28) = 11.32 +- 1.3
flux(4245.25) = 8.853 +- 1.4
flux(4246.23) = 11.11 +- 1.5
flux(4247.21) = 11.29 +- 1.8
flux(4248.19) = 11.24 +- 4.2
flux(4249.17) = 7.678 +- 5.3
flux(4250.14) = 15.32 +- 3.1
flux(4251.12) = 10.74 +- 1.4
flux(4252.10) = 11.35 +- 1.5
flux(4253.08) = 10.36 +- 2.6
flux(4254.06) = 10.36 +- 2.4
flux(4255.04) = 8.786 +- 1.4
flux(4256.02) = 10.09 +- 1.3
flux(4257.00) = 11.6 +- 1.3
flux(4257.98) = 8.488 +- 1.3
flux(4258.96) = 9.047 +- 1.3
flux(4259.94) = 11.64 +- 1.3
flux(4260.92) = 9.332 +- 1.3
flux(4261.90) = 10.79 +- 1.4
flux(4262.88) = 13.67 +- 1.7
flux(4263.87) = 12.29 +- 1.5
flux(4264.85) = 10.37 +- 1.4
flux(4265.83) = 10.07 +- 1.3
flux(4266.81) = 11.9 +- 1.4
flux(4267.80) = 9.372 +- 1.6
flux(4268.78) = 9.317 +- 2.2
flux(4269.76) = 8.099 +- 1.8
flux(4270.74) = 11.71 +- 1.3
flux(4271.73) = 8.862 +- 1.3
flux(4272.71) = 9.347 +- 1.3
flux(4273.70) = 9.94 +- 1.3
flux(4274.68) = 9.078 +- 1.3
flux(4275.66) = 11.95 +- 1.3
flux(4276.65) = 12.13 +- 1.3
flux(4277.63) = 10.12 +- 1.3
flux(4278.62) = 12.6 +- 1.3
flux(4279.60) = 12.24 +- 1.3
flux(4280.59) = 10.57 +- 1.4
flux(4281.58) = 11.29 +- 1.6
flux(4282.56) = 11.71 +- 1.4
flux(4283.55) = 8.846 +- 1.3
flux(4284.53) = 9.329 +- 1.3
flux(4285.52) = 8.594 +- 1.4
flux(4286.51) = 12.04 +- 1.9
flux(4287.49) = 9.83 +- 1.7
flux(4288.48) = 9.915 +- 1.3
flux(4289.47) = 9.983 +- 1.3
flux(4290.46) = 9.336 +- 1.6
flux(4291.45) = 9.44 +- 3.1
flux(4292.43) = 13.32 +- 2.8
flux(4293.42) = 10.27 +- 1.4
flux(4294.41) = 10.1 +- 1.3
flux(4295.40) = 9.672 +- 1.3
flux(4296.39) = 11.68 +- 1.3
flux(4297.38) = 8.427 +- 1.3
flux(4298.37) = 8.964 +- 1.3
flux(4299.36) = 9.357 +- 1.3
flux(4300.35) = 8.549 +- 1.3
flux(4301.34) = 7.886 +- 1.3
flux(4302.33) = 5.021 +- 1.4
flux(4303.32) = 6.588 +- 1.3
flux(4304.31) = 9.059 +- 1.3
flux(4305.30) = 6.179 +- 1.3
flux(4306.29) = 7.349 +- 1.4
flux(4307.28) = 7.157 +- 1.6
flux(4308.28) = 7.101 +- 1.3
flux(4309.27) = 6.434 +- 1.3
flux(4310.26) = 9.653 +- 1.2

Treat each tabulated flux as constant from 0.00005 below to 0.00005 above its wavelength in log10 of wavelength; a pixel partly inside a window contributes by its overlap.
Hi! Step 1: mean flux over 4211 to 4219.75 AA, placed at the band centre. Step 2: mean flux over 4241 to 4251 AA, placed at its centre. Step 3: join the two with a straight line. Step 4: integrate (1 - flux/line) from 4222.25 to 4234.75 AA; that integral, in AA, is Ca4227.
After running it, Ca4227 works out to 1.37 AA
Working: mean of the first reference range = 10.9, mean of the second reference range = 10.6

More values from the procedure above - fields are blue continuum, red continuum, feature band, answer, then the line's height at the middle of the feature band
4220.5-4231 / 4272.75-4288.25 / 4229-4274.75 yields -3.0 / 9.88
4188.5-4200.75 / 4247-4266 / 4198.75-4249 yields -2.6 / 9.84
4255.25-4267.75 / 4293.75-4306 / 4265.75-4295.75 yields -2.6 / 9.57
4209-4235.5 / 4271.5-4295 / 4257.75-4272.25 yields 0.1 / 10.4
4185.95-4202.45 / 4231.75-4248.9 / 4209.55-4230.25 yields 0.2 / 10.2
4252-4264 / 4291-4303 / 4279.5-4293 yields -1.0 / 9.67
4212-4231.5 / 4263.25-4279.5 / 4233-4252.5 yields -1.3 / 10.2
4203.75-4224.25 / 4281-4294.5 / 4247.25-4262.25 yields 0.0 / 10.5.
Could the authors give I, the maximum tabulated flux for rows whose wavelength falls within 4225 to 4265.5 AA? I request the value 15.32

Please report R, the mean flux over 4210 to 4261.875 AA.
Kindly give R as 10.4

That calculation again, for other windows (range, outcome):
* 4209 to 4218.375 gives 10.9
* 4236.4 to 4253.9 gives 10.8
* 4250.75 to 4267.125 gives 10.6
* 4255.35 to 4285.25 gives 10.5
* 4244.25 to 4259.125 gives 10.5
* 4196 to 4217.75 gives 10.1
